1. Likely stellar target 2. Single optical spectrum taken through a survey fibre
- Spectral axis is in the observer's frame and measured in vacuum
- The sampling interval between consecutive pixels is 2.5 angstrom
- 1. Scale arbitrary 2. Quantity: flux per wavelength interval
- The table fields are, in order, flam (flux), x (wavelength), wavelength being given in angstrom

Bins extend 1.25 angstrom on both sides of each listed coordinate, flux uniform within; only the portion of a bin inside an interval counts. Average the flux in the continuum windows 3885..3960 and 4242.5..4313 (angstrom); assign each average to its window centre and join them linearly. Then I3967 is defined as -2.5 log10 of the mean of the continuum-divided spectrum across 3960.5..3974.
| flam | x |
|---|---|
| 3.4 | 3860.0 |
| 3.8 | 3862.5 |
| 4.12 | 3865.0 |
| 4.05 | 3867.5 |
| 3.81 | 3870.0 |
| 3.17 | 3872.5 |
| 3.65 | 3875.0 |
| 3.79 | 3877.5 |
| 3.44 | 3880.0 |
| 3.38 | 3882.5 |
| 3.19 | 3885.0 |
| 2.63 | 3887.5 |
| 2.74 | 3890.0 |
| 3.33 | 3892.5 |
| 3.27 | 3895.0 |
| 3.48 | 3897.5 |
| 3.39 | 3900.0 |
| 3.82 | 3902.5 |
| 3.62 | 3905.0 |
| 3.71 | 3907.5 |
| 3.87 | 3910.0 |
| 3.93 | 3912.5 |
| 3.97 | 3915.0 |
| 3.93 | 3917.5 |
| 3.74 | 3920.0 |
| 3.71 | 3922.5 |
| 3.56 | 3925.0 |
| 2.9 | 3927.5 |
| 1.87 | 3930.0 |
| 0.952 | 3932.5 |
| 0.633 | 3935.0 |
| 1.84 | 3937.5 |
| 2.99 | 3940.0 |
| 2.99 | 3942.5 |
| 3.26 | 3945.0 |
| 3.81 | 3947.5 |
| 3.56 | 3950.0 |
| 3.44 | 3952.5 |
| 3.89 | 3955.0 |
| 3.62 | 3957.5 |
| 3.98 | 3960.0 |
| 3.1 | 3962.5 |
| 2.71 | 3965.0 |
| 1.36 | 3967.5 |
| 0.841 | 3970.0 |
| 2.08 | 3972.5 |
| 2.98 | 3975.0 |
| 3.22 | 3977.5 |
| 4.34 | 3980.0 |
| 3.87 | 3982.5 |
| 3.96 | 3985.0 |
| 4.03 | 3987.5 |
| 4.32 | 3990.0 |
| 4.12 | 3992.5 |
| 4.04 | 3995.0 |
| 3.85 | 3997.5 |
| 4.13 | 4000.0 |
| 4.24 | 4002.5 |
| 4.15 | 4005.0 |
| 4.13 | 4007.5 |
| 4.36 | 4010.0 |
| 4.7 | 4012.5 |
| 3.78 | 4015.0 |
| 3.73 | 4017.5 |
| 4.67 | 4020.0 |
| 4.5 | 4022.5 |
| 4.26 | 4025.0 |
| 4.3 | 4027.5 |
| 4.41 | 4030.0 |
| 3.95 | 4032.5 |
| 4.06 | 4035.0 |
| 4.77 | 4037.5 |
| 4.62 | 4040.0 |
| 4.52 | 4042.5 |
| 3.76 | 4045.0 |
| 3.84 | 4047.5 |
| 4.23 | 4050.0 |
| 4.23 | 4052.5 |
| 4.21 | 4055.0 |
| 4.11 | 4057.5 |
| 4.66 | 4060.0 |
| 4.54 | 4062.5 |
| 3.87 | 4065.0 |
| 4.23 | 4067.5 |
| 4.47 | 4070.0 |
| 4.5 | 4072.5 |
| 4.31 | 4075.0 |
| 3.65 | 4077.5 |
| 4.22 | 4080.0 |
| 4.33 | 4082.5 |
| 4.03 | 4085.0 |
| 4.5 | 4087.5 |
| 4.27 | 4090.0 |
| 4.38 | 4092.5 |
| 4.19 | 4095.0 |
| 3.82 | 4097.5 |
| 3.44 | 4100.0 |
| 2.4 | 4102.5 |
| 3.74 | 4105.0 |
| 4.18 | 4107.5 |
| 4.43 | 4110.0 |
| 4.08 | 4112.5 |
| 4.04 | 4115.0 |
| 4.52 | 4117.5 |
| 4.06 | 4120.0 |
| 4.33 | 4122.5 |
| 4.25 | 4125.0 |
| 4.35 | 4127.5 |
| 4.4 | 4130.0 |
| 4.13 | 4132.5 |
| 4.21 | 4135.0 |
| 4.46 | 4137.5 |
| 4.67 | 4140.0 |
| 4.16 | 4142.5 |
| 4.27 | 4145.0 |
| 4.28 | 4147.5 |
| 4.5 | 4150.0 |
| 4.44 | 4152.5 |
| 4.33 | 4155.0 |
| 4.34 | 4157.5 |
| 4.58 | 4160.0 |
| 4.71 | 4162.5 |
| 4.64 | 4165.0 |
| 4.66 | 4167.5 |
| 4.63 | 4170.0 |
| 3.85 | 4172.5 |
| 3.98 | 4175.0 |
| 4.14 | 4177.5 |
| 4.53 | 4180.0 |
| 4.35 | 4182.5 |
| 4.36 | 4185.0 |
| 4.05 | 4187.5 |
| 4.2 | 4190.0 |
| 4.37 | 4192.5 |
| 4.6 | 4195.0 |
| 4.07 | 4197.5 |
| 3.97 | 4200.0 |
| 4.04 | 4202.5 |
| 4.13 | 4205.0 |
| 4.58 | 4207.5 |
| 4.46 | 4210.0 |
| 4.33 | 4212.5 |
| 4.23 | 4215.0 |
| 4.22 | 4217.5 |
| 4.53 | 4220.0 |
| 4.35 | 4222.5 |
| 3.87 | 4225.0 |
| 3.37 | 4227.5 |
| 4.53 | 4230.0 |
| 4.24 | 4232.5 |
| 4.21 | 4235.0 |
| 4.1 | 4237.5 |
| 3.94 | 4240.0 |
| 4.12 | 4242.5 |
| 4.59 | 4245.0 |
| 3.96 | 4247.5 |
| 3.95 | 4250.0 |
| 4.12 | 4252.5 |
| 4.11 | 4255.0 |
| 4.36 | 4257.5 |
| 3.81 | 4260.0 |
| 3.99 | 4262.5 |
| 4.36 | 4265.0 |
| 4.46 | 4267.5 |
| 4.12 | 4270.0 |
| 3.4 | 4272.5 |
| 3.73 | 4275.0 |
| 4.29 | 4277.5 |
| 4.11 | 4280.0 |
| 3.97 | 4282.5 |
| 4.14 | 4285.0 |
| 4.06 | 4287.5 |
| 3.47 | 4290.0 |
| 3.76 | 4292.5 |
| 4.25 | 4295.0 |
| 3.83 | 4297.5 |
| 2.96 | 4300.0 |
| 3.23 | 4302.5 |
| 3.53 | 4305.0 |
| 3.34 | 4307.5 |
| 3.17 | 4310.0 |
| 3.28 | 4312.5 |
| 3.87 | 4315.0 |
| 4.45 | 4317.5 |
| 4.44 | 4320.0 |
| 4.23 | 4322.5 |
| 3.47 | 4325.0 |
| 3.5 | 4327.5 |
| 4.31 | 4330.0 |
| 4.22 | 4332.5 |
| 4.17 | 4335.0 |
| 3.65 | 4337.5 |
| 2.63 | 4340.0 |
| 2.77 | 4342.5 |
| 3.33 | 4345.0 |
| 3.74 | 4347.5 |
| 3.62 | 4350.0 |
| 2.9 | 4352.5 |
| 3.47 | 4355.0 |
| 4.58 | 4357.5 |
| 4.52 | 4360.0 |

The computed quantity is 0.46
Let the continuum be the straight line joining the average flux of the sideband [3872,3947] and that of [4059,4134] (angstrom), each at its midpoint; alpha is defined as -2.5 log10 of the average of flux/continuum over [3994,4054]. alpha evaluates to -0.12 mag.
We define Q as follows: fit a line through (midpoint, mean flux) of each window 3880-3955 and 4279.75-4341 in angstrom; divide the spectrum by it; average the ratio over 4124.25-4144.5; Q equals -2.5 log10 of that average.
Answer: -0.23 mag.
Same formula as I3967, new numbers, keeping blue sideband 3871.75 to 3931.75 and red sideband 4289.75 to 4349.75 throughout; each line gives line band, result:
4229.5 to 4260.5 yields -0.15 mag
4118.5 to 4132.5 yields -0.20 mag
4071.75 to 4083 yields -0.19 mag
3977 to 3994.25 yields -0.16 mag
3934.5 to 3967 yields 0.12 mag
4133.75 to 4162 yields -0.23 mag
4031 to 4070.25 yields -0.21 mag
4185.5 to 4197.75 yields -0.20 mag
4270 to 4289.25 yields -0.09 mag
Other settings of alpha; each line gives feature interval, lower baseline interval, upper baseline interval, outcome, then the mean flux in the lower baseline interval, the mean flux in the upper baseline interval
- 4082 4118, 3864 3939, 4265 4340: -0.14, 3.25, 3.83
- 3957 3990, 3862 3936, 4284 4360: 0.09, 3.32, 3.69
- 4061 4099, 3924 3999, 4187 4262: -0.18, 3.07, 4.18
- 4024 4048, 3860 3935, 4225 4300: -0.18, 3.36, 4.03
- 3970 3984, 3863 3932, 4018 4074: 0.26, 3.46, 4.3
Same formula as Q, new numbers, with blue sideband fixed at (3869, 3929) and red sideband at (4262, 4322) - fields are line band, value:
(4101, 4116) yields -0.03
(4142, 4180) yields -0.17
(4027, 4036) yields -0.16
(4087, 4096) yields -0.18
